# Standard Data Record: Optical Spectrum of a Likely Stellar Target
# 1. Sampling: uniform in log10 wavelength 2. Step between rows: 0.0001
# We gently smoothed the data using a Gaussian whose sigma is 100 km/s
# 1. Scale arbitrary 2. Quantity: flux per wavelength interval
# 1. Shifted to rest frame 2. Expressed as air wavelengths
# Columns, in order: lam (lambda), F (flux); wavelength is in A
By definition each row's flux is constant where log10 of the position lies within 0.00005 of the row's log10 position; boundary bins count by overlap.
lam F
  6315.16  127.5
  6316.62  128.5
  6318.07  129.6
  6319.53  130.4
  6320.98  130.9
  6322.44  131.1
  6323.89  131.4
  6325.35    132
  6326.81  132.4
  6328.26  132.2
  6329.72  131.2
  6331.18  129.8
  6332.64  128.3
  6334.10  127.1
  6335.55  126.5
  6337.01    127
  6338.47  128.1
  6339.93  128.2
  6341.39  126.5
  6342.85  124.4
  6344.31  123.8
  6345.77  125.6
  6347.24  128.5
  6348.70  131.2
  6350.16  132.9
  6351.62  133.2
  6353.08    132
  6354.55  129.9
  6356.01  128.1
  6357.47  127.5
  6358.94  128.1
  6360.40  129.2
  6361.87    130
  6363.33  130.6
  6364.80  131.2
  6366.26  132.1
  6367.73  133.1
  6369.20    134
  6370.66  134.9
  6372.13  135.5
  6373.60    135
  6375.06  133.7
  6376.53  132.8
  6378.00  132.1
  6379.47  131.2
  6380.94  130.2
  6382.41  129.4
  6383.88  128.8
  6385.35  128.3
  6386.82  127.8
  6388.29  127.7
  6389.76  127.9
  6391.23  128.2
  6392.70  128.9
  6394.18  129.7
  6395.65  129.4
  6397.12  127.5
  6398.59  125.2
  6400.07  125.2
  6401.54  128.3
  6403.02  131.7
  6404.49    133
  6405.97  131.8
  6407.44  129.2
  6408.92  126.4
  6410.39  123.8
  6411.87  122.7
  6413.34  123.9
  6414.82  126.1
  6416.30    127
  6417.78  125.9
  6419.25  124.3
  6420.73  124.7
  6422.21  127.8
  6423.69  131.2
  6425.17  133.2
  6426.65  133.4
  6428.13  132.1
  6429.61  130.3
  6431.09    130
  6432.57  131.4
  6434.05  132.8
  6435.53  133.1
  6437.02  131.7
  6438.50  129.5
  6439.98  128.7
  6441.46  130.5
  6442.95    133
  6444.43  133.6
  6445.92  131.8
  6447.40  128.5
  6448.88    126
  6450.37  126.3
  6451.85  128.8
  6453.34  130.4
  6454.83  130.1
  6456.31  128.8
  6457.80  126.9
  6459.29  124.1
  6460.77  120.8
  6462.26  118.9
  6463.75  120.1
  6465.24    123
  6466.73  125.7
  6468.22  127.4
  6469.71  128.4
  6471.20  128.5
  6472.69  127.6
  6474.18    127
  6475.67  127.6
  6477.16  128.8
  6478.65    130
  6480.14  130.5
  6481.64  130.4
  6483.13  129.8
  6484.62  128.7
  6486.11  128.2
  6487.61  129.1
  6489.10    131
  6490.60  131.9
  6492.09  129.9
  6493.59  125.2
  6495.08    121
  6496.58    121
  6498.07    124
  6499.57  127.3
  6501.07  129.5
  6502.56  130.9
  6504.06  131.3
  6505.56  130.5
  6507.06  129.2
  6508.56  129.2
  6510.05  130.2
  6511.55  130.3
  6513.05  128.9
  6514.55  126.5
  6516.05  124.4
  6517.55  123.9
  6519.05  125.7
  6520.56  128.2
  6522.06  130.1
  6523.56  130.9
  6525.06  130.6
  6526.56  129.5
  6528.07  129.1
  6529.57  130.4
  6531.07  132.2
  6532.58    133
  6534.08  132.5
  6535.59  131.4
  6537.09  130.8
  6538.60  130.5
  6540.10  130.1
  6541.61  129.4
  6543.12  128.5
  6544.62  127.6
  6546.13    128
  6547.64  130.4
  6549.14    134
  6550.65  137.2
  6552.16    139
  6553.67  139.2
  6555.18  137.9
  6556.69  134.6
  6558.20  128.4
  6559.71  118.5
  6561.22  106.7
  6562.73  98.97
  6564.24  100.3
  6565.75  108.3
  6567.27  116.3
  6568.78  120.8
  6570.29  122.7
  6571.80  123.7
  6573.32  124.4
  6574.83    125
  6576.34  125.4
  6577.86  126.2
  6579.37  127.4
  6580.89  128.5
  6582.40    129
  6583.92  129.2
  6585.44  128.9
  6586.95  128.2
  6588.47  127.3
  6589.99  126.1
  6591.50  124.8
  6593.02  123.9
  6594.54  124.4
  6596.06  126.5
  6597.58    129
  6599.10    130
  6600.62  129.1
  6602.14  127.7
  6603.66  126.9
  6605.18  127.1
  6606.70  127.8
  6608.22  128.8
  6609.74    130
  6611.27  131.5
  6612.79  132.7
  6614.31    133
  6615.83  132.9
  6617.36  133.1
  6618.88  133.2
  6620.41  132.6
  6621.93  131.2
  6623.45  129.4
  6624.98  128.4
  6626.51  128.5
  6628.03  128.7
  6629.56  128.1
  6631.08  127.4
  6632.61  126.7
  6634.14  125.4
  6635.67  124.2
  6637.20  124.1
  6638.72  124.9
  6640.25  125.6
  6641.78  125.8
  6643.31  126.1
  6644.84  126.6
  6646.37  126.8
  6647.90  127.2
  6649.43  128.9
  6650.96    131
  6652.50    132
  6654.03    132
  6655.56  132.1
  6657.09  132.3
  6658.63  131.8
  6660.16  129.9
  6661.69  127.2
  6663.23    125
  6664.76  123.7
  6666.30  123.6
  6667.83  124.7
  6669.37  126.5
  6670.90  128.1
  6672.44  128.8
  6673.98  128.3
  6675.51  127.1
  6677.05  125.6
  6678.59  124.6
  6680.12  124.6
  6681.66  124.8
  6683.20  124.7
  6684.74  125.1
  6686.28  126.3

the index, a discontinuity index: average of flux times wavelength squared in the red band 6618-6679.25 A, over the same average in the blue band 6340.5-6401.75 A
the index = 1.1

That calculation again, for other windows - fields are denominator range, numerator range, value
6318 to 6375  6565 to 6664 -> 1.06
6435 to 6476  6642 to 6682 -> 1.06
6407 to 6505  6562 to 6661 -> 1.04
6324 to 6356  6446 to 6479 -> 1.02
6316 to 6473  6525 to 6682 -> 1.05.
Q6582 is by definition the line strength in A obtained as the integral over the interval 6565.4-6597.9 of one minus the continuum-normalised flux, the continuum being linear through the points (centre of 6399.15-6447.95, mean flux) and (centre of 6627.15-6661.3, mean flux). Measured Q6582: 0.87 A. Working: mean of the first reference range 129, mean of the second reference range 128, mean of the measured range 125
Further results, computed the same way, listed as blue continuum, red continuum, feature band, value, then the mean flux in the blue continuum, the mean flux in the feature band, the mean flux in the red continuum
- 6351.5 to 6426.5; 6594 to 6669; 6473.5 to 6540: 0.02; 129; 129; 128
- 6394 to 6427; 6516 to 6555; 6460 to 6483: 0.51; 128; 126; 131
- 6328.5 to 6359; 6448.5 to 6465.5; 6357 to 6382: -0.79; 129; 132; 125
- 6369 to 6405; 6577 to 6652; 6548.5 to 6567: 0.77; 130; 123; 128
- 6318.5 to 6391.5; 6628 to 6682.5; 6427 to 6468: 0.24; 130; 128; 127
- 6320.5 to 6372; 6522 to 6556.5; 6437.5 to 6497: 1.55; 130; 128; 132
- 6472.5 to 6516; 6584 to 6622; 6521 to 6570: 0.65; 128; 127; 129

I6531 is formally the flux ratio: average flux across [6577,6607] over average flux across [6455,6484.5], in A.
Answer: 1.0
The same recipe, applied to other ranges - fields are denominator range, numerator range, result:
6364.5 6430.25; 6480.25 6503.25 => 0.99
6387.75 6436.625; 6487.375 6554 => 1.01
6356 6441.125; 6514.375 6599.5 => 0.98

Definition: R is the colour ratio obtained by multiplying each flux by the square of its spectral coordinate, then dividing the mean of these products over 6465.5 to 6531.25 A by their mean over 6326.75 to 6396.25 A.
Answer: 1.03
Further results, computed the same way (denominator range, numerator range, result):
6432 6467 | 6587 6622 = 1.06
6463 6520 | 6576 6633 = 1.04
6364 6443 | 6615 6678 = 1.06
